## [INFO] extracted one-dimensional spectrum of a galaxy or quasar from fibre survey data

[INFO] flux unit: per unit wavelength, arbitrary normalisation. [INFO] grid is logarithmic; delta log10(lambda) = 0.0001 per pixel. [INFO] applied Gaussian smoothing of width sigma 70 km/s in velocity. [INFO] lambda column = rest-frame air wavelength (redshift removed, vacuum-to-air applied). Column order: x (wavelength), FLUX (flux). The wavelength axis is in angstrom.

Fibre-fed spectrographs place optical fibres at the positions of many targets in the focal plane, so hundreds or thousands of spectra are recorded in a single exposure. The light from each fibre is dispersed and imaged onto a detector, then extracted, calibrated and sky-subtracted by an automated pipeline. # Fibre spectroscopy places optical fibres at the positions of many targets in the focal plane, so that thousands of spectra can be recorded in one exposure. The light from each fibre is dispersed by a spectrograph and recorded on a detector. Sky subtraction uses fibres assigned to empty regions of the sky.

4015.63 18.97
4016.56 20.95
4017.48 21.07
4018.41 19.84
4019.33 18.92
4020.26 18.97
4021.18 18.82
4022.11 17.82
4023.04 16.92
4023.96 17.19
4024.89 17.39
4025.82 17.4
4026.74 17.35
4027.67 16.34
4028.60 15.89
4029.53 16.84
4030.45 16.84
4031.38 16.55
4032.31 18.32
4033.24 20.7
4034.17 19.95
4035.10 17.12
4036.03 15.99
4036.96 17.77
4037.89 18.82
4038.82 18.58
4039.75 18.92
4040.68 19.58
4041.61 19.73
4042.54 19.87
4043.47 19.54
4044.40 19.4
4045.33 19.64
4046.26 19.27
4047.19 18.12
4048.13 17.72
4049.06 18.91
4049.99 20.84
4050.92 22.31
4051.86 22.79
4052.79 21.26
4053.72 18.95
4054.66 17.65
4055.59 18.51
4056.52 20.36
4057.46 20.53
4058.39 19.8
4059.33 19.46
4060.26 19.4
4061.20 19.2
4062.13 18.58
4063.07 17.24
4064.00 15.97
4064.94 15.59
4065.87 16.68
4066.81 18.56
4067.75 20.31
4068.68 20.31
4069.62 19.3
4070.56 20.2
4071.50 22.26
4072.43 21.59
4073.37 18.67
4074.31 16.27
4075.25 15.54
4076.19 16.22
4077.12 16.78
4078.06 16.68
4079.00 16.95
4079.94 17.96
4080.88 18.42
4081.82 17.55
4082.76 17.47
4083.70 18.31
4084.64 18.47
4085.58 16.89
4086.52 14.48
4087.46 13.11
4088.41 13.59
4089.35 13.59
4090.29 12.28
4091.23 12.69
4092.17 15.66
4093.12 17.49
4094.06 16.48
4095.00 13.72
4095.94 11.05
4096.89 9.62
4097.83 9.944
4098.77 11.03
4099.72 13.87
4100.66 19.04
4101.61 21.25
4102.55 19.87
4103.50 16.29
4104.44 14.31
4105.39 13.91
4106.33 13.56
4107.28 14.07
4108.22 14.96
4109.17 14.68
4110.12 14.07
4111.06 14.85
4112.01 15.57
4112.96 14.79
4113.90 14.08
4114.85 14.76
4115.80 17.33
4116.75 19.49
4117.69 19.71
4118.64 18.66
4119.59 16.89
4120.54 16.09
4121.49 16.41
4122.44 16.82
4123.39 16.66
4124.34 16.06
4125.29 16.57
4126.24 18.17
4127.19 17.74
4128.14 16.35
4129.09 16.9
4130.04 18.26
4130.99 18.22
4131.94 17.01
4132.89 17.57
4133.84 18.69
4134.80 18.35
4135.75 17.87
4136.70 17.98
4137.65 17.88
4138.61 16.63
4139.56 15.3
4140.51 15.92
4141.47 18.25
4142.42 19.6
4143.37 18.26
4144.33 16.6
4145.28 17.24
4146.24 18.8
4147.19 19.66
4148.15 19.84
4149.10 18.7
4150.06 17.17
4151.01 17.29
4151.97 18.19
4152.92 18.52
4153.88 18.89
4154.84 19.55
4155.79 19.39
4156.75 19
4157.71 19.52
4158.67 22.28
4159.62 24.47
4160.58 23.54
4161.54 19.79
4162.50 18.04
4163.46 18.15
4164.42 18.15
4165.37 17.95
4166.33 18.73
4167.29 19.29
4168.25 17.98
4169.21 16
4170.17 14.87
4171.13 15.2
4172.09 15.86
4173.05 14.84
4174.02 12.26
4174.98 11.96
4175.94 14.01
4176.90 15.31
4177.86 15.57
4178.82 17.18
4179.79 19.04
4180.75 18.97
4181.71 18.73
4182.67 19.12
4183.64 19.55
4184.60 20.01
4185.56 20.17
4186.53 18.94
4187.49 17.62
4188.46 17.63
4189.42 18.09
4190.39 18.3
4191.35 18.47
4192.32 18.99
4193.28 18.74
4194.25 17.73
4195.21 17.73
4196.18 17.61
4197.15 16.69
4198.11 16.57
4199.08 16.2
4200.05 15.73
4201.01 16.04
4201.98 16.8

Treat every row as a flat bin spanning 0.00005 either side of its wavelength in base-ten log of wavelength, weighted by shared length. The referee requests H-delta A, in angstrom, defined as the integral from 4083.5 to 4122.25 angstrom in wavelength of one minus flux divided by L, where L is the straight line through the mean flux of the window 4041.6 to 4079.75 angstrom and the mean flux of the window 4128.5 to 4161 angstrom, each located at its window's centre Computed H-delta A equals 7.15 angstrom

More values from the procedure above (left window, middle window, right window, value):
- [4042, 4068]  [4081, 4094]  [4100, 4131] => 1.6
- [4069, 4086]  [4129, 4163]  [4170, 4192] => -2.3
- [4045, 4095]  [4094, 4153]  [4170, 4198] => 3.5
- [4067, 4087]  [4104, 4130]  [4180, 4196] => 3.2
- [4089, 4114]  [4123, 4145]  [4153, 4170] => -0.4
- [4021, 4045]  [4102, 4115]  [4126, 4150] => 2.1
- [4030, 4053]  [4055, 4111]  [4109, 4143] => 4.6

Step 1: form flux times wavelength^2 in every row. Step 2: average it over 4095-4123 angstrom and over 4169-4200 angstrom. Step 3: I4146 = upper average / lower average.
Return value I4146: 1.2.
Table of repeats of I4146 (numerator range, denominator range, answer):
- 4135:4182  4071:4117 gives 1.17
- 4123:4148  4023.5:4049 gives 1.02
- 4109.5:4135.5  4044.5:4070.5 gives 0.91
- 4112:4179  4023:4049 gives 1.02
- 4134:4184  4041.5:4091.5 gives 1.03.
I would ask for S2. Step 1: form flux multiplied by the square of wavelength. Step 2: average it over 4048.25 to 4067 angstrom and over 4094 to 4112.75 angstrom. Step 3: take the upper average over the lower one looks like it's 0.8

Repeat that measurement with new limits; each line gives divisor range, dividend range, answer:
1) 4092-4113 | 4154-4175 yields 1.27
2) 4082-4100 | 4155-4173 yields 1.36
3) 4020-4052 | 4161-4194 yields 1.01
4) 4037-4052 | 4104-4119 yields 0.82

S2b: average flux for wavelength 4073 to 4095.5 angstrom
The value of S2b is 16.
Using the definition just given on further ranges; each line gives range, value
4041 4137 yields 17.2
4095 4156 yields 16.7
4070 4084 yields 18.1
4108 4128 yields 16.4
